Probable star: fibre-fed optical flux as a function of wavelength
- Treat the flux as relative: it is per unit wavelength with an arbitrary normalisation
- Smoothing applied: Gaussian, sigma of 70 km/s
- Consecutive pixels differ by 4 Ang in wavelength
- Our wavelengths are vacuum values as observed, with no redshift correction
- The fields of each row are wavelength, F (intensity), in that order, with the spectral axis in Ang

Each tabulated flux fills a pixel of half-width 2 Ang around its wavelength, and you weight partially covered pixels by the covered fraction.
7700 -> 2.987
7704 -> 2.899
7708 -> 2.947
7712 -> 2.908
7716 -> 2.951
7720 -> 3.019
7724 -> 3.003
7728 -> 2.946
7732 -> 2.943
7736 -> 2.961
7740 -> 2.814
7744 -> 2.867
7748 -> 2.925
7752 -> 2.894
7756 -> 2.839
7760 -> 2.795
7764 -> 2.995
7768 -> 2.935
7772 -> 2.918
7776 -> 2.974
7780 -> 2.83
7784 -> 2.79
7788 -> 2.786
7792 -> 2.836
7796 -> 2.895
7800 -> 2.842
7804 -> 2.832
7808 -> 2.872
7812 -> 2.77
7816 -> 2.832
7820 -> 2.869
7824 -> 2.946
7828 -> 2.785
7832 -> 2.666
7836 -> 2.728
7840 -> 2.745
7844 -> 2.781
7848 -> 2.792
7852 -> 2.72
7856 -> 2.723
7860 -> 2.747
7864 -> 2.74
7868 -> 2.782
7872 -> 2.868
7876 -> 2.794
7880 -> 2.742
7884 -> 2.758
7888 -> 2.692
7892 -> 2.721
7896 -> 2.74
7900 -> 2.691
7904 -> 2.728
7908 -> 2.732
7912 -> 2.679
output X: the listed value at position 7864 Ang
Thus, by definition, 2.74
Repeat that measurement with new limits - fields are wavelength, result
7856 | 2.723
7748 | 2.925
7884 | 2.758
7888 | 2.692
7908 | 2.732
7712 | 2.908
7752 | 2.894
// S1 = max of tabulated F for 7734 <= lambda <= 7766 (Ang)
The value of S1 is 2.995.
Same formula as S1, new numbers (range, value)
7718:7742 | 3.019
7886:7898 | 2.74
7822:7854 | 2.946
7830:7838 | 2.728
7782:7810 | 2.895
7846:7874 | 2.868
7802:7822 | 2.872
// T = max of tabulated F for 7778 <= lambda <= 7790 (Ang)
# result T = 2.83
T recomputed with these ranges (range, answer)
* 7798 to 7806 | 2.842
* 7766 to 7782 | 2.974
